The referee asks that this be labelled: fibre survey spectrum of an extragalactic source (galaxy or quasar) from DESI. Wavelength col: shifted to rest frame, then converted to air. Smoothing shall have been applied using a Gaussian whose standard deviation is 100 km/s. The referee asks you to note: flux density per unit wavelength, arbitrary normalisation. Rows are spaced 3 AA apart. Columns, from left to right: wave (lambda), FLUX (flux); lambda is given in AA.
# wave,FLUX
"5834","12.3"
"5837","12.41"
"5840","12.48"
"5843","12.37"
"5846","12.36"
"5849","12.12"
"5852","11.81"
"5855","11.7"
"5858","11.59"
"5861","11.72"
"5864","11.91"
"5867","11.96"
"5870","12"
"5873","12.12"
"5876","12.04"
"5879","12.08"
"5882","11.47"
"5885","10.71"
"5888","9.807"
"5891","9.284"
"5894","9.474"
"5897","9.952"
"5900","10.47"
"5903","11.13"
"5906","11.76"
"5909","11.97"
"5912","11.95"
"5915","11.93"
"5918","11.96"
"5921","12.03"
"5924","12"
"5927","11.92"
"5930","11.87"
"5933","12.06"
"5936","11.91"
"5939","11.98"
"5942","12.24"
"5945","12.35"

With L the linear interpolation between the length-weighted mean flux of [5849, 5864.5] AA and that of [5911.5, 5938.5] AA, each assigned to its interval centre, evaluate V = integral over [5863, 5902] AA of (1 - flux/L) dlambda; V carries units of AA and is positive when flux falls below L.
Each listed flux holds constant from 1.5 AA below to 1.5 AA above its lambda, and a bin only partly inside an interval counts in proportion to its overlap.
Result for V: 2.7 AA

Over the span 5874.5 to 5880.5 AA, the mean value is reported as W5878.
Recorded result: 12.1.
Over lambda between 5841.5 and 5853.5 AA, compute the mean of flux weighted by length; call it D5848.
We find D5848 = 12.2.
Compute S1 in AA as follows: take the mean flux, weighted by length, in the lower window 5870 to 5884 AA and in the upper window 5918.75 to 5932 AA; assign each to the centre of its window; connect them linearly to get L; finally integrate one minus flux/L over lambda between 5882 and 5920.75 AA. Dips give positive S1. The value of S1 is 3.2 AA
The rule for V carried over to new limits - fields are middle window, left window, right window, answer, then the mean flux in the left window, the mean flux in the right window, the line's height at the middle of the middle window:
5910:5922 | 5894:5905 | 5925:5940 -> -0.83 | 10.4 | 11.9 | 11.2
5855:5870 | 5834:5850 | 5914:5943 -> 0.56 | 12.4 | 12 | 12.3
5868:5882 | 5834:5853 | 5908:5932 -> 0.17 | 12.3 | 12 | 12.1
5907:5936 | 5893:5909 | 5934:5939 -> -1.36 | 10.7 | 11.9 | 11.4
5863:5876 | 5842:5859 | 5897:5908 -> -0.42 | 12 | 11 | 11.6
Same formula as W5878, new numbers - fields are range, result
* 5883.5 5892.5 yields 9.93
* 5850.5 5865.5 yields 11.7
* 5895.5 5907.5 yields 10.8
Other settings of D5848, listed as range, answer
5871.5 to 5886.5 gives 11.7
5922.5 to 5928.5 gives 12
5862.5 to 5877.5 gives 12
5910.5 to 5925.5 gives 12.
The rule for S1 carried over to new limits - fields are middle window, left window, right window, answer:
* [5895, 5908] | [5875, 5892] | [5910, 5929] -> 0.71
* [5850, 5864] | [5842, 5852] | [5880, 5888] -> 0.13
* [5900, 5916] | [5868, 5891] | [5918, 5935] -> 0.13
